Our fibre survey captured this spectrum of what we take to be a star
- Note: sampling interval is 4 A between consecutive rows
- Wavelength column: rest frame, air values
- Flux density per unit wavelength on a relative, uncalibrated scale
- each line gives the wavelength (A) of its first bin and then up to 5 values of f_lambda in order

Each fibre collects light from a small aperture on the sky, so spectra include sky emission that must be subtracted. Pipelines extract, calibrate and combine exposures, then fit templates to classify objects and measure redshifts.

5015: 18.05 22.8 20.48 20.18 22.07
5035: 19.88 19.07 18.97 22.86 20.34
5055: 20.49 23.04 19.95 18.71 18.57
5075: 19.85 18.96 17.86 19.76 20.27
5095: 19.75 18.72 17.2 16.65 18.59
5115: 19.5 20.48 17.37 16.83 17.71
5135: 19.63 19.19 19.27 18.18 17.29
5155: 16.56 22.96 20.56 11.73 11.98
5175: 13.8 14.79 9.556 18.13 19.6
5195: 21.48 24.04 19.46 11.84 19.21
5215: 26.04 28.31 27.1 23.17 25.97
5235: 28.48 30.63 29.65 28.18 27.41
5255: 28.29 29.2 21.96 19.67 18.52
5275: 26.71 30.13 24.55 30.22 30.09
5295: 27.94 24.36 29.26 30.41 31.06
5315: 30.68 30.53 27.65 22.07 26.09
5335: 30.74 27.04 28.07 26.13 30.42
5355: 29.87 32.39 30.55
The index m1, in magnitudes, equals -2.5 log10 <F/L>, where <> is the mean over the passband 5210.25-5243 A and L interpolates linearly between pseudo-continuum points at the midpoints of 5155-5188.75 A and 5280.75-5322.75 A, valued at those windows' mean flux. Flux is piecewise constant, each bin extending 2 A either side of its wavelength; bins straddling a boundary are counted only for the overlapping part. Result -0.25 mag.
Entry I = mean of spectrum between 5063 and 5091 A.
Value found 19.1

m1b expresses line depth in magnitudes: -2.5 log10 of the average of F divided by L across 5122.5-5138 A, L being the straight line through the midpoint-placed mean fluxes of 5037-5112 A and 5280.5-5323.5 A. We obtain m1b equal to 0.21 mag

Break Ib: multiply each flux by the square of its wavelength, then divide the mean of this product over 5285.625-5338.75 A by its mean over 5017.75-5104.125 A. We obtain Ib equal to 1.57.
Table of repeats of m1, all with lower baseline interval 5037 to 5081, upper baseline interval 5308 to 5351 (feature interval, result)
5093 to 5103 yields 0.13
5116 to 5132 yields 0.21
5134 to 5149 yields 0.18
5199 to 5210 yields 0.36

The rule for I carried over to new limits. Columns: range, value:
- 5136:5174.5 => 17.4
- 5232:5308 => 27.1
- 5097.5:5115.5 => 18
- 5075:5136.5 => 18.7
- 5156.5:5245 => 20.8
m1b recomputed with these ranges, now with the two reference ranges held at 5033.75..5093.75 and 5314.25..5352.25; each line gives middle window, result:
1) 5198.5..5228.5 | 0.09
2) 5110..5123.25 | 0.12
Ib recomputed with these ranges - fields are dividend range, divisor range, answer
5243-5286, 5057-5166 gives 1.44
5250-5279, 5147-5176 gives 1.55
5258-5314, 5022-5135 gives 1.49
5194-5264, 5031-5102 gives 1.35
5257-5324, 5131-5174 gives 1.63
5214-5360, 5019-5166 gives 1.53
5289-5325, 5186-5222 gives 1.43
